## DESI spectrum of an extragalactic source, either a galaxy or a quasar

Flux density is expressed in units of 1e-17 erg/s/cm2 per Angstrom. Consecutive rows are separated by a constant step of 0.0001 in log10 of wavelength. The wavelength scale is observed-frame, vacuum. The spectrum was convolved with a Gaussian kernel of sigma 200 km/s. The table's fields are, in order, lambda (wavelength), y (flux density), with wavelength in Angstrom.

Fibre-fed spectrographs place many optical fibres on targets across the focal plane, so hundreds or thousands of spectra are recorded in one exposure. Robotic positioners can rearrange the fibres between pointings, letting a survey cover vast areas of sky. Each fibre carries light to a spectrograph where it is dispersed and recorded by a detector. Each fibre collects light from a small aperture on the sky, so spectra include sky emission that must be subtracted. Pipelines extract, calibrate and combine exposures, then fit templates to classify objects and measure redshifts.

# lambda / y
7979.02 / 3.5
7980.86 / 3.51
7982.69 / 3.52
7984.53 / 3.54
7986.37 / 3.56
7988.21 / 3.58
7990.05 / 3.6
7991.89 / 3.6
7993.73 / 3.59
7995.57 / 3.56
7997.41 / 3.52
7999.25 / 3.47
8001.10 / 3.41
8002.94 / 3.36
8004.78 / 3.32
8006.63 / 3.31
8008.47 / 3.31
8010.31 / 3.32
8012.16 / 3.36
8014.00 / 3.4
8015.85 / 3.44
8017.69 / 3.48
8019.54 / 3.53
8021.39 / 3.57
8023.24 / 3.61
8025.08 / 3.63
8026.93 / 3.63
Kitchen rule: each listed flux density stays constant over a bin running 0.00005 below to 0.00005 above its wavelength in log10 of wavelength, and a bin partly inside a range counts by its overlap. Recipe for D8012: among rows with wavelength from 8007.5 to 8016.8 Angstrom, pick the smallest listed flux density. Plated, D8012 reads 3.31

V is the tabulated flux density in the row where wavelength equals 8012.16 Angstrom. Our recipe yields 3.36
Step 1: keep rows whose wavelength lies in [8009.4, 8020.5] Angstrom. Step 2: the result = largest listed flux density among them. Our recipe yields 3.53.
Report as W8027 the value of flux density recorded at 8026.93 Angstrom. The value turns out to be 3.63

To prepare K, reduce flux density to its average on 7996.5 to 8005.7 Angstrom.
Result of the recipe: 3.42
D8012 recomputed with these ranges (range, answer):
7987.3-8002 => 3.41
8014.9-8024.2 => 3.44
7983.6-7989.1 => 3.54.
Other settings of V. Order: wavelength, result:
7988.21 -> 3.58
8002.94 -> 3.36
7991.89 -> 3.6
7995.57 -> 3.56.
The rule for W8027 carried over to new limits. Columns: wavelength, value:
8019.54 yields 3.53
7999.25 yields 3.47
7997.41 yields 3.52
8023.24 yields 3.61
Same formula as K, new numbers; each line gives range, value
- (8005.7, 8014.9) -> 3.34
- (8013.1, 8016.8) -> 3.42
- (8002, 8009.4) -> 3.33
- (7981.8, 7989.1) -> 3.55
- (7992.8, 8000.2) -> 3.53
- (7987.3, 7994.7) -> 3.59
